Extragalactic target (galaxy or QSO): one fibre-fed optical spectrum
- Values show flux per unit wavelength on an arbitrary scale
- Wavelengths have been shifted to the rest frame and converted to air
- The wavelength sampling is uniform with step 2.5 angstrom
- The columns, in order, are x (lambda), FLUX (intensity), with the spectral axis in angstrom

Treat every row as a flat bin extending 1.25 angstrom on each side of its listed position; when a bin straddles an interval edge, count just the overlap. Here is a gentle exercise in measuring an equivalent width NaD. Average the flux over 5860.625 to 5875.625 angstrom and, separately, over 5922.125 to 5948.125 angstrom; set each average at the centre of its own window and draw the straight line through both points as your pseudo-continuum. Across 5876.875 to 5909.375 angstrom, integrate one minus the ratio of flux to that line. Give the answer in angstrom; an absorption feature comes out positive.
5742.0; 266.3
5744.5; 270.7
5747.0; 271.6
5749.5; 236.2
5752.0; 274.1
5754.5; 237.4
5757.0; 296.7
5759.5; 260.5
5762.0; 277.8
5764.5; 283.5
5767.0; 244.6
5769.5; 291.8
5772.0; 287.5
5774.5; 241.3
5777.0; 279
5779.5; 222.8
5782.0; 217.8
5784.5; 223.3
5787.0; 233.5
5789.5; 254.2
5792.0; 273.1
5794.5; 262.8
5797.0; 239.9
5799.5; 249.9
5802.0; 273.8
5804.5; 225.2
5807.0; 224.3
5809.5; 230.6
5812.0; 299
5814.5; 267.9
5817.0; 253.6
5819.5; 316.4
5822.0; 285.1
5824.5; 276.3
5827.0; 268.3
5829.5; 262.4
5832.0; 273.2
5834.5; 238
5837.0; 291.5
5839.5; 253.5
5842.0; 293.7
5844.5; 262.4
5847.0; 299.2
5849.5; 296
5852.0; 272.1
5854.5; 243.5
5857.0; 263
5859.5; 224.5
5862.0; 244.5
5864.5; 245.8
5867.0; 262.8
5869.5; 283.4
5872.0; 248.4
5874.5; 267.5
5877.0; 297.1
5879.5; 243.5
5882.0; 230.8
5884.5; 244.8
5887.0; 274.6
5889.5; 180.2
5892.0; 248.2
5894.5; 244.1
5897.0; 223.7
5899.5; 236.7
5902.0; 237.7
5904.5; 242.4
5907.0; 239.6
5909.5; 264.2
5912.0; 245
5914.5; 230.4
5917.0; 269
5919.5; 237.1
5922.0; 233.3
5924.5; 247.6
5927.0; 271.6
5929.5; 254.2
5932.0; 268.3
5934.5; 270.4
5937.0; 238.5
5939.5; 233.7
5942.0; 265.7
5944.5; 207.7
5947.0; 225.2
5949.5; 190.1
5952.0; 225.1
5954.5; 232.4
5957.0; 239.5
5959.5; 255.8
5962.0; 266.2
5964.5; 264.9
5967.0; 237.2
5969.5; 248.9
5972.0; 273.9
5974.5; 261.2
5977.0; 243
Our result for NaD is 1.8 angstrom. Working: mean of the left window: 258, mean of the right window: 248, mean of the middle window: 241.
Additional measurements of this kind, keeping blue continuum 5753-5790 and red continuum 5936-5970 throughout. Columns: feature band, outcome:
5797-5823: -0.9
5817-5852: -3.7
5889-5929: 0.0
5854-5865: 0.2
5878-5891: 0.5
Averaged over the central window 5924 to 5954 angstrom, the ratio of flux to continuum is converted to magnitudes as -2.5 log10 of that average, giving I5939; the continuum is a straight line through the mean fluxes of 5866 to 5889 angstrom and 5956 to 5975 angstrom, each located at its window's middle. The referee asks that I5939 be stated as 0.07 mag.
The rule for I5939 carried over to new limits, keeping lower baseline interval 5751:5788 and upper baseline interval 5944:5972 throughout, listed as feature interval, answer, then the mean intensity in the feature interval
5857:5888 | -0.037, 256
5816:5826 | -0.124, 283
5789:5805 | -0.001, 255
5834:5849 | -0.105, 276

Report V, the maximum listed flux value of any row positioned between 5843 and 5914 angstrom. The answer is 299.2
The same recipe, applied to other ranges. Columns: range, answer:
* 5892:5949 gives 271.6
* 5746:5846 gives 316.4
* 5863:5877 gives 297.1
